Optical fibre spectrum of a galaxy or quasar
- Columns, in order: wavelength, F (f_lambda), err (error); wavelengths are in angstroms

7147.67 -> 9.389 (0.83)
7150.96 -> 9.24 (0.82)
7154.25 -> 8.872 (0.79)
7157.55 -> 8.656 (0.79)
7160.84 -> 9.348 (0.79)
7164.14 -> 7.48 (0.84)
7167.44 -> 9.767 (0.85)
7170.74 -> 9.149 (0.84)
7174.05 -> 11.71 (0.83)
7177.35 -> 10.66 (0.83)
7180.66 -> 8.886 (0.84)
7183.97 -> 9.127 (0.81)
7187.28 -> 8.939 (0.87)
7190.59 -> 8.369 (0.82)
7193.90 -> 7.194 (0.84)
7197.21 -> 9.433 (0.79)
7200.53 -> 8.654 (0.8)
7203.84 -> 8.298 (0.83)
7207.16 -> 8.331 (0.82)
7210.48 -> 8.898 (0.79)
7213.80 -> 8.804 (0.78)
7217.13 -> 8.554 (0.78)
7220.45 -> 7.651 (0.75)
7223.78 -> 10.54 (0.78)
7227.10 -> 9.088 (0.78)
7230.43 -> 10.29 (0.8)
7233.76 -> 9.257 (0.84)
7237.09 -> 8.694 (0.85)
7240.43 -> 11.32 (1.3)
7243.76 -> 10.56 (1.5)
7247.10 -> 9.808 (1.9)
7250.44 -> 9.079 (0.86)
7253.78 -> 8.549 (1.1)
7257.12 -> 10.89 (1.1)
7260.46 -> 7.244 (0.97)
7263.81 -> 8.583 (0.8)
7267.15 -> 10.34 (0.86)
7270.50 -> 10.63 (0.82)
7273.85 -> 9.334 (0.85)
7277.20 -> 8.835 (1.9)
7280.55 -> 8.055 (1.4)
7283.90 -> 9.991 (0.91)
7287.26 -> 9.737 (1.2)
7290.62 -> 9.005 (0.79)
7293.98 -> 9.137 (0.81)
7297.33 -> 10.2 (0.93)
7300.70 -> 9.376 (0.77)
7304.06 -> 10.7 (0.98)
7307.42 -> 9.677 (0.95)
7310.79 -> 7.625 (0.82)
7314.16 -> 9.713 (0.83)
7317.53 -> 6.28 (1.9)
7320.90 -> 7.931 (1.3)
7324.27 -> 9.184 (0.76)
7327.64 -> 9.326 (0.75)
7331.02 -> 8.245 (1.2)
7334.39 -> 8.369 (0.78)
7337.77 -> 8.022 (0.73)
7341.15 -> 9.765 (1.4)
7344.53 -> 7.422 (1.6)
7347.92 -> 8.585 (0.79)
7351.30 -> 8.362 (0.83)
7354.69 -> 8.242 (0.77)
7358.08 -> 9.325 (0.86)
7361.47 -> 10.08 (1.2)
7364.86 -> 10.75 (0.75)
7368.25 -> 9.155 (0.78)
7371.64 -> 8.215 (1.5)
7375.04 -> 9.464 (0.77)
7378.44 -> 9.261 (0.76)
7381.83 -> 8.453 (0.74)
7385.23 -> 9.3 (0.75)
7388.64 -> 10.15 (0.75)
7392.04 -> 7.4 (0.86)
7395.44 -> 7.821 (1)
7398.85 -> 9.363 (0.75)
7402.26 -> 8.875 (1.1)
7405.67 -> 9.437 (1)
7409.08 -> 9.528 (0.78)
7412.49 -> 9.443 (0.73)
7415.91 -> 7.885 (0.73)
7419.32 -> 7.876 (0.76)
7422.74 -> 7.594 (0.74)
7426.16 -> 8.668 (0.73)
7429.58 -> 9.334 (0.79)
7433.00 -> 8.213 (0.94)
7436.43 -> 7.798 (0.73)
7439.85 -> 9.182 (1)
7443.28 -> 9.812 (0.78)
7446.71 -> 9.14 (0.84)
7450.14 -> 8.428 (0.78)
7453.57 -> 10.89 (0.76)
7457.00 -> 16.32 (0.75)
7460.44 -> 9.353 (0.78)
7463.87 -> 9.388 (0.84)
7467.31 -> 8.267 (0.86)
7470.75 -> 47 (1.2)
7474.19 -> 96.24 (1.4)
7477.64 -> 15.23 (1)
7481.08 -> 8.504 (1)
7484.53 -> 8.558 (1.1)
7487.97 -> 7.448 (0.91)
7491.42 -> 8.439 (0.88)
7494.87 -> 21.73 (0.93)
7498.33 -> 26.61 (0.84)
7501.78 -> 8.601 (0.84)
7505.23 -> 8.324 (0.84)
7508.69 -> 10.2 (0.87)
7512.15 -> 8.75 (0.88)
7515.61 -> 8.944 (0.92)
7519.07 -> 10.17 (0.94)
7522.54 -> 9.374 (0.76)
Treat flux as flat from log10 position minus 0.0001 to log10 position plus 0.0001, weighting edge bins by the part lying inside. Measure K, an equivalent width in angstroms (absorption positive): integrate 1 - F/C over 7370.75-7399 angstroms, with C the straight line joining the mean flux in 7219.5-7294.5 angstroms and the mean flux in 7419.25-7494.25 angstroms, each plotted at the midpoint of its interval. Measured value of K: 9.4 angstroms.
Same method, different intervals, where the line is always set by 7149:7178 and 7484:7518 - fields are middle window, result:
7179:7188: 0.5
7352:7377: 3.6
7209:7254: 2.3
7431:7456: 4.7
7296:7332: 5.3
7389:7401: 2.9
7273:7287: 1.5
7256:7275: 1.2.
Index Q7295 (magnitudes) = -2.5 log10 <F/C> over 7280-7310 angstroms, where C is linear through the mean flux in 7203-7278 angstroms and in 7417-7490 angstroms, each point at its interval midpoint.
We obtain 0.14 mag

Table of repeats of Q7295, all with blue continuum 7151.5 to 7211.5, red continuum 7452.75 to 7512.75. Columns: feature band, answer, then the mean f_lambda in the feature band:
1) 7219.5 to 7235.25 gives 0.11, 9.45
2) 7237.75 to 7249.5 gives 0.07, 10.3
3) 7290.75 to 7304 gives 0.30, 9.64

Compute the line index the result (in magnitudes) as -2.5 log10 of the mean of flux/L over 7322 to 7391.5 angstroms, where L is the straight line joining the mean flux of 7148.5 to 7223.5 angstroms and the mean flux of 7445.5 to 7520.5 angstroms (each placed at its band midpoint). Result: 0.44 mag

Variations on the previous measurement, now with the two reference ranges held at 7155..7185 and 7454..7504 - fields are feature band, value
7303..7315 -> 0.467 mag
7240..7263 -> 0.280 mag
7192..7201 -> 0.229 mag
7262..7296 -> 0.380 mag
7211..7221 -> 0.288 mag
